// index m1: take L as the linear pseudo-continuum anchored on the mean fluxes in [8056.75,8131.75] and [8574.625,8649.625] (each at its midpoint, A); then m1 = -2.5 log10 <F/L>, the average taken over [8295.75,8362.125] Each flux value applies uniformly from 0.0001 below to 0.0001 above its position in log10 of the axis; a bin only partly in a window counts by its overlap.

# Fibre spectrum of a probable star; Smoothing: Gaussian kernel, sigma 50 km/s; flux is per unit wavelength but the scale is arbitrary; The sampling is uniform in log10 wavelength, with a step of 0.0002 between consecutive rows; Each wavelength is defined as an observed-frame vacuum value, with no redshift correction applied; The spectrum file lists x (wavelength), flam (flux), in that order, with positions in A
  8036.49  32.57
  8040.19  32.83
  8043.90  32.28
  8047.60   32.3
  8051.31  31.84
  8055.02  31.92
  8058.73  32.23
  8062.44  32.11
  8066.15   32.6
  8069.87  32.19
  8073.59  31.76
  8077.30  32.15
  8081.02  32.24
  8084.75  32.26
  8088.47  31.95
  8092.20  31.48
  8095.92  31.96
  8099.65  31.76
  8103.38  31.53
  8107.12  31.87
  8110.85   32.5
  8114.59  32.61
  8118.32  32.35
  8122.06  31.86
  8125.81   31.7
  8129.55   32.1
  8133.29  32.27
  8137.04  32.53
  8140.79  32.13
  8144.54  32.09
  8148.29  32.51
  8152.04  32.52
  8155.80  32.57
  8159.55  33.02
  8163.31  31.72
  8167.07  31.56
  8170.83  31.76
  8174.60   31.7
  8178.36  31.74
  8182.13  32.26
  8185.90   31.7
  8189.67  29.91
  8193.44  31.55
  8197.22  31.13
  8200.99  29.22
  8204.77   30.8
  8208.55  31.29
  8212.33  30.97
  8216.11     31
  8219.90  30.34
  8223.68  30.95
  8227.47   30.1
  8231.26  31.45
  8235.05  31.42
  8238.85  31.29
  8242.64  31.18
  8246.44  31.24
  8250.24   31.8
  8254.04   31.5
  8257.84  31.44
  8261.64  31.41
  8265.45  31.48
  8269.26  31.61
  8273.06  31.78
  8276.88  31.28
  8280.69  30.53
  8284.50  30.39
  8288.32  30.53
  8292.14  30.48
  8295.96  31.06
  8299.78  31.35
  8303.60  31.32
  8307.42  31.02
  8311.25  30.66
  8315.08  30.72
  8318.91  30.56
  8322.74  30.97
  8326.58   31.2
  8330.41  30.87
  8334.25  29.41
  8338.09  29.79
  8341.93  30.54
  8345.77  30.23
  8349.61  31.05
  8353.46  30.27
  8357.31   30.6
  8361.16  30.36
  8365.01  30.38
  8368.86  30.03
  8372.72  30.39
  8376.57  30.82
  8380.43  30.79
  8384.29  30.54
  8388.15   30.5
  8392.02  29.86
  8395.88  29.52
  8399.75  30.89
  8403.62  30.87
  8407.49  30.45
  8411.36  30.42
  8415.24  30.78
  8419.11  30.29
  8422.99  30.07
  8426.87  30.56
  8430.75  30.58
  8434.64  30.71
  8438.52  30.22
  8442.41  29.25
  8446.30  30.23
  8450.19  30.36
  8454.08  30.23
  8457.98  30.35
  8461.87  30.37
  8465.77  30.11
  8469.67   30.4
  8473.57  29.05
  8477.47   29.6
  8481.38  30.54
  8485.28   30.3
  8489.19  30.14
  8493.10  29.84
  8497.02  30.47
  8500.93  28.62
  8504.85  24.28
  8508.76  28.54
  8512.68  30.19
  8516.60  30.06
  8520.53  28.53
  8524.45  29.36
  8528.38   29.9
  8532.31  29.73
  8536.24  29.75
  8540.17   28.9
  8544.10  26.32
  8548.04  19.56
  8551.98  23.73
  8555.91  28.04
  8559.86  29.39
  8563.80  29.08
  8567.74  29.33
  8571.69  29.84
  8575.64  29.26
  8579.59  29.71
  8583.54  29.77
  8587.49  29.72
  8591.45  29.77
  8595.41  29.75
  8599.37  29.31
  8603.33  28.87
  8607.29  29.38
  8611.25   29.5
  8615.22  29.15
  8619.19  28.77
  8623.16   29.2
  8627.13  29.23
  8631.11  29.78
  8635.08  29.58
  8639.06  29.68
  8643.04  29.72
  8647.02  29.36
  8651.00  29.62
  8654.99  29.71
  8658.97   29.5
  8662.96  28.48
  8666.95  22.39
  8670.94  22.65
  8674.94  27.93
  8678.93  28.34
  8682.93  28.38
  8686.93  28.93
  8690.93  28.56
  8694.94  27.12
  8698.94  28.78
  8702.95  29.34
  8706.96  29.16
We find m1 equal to 0.008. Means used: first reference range 32.1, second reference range 29.5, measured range 30.7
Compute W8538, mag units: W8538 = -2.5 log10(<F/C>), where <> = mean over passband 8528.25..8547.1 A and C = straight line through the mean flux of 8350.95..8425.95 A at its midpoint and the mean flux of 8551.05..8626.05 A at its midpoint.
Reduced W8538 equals 0.04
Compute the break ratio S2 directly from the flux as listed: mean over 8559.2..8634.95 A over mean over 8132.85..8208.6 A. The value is 0.9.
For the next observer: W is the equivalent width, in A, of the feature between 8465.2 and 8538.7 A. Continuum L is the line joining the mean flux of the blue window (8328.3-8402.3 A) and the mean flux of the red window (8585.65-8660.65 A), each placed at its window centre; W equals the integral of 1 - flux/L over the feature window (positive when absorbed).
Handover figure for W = 1.13 A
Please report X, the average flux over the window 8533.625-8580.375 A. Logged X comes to 27.7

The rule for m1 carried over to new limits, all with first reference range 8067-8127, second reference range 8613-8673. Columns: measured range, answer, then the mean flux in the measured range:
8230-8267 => -0.013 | 31.4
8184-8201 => 0.018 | 30.9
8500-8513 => 0.068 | 27.6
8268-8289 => -0.007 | 31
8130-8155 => -0.021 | 32.3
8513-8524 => -0.006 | 29.4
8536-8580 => 0.054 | 27.6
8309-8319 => -0.002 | 30.7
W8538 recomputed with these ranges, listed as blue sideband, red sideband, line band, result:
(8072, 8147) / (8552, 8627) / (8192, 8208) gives 0.029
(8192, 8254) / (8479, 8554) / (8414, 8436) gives -0.047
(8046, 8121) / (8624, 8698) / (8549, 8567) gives 0.067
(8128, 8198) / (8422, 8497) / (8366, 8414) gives 0.005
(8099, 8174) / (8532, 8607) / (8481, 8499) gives -0.042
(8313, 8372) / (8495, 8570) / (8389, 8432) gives -0.028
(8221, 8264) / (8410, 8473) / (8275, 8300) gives 0.009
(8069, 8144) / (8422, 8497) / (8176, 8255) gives 0.013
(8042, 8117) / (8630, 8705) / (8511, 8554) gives 0.052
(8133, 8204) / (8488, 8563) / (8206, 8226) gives 0.013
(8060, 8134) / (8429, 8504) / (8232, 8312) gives -0.004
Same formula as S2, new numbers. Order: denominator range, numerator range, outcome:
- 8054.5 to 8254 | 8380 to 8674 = 0.92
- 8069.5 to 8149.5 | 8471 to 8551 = 0.89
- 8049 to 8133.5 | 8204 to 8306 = 0.97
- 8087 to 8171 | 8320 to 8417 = 0.95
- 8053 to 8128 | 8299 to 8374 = 0.95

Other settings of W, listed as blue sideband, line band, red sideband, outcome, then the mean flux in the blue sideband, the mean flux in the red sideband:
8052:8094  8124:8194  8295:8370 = -0.84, 32.1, 30.6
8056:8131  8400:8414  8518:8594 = -0.49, 32.1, 28.4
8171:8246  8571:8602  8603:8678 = -0.81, 31.1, 28.5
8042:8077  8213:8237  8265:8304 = 0.35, 32.1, 31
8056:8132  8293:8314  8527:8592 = -0.46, 32.1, 28.3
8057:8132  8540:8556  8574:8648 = 2.79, 32.1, 29.5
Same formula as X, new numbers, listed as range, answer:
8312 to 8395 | 30.5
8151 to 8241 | 31.3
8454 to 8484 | 30.1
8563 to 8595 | 29.6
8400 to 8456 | 30.4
